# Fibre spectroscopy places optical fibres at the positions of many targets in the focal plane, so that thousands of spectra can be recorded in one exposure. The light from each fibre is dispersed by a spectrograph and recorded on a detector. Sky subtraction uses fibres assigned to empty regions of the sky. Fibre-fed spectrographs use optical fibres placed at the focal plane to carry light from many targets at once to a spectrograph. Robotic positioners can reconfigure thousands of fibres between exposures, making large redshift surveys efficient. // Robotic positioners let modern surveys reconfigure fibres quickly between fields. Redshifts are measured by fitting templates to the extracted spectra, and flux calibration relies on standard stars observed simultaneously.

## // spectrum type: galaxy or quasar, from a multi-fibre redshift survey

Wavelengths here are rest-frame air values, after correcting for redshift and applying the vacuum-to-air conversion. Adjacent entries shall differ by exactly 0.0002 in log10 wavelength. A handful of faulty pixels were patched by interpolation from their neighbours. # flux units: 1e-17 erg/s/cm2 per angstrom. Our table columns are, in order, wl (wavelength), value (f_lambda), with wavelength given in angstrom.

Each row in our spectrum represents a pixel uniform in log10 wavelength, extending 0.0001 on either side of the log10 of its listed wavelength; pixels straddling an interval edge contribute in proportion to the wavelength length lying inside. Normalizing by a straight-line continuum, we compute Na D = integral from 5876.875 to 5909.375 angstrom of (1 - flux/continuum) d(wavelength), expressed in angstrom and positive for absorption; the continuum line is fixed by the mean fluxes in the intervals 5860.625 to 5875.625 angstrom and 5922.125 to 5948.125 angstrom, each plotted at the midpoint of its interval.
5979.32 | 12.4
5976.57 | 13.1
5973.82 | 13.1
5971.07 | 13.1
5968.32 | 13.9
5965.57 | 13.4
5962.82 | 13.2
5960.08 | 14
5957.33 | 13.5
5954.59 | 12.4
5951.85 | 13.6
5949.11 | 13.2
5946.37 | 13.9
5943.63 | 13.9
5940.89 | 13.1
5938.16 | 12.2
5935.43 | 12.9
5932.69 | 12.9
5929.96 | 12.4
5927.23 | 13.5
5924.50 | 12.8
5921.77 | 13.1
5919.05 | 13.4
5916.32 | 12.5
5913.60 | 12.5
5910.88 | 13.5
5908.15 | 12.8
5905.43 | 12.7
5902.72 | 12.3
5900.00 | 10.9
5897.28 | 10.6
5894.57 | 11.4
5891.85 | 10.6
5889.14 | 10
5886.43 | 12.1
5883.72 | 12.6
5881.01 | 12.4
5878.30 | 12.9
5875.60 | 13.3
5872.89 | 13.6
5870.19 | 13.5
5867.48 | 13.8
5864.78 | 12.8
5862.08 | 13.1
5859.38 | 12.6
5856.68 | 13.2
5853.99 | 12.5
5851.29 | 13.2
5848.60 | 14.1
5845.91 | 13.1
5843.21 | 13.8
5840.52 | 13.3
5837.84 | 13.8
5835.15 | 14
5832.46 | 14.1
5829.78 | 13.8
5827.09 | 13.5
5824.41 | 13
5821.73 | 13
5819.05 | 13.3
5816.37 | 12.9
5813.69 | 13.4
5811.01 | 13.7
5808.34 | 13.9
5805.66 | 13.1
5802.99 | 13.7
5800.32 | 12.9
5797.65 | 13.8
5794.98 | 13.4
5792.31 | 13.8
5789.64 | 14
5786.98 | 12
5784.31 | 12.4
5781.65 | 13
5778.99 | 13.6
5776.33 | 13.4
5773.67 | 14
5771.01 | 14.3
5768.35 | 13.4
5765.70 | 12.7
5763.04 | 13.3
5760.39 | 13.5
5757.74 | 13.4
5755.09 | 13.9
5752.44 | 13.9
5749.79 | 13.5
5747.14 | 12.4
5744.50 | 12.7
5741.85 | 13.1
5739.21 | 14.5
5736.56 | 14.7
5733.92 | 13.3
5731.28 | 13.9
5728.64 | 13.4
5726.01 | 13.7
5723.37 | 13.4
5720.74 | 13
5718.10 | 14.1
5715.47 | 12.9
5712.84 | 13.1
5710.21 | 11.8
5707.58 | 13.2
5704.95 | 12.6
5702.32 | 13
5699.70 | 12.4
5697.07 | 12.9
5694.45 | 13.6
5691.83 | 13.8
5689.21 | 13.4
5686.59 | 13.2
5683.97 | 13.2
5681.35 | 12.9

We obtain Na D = 3.6 angstrom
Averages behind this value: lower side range 13.3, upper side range 13.1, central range 11.8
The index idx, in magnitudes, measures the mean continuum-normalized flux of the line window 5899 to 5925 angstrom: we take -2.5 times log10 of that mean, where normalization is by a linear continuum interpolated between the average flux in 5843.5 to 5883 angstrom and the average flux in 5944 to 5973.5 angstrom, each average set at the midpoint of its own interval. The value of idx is 0.05 mag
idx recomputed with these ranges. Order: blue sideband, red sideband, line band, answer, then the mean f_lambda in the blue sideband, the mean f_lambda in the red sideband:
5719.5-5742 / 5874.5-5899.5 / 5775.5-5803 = -0.024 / 13.7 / 11.7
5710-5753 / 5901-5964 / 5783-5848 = -0.013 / 13.4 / 13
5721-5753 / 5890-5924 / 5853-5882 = -0.050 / 13.5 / 12.2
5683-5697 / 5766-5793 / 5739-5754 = 0.008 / 13.4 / 13.4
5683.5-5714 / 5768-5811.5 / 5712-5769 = -0.020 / 13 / 13.4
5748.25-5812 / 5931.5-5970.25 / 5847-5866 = 0.024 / 13.4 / 13.3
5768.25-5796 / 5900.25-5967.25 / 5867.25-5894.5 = 0.067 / 13.4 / 13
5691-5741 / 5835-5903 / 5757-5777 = -0.033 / 13.3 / 12.7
